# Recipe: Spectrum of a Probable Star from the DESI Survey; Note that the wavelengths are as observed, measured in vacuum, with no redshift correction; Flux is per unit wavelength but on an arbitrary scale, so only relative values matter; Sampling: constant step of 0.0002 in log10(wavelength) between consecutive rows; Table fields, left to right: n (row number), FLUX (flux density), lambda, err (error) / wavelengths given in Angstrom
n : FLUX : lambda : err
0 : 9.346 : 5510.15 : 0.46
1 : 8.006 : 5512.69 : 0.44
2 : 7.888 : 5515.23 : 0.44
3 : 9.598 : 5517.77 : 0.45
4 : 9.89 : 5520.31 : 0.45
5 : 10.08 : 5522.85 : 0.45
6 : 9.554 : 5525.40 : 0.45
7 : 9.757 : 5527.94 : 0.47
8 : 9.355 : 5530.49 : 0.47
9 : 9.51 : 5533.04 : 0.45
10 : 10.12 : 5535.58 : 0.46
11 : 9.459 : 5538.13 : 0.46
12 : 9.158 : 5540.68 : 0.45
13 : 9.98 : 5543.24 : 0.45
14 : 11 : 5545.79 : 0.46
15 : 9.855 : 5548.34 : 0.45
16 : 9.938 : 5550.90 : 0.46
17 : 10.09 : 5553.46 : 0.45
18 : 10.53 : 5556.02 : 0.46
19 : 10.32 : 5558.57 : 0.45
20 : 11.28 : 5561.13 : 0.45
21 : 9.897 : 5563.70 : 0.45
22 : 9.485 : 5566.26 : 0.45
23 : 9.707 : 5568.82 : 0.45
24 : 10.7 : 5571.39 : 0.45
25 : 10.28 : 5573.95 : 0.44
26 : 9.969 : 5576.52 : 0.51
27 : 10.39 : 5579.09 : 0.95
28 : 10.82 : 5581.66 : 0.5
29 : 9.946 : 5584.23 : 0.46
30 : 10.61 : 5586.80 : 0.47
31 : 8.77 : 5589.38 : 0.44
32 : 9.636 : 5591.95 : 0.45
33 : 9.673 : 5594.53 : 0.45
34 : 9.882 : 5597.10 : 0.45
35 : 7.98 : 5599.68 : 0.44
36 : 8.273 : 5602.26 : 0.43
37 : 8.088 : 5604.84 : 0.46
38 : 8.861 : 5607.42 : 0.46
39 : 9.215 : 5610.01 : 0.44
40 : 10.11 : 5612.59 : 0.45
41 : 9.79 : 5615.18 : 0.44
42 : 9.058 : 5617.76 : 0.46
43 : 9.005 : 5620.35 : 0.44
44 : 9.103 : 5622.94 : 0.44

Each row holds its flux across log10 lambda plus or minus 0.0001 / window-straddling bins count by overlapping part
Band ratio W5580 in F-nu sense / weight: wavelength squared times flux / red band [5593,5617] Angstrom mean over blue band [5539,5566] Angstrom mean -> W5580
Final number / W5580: 0.91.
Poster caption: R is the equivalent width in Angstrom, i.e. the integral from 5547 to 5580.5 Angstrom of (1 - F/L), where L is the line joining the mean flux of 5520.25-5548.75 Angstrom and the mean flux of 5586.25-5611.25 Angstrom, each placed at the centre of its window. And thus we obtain -2.6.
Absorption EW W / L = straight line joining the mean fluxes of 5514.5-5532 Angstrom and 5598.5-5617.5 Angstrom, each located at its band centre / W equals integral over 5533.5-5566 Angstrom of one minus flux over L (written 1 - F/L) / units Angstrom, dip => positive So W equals -2.8 Angstrom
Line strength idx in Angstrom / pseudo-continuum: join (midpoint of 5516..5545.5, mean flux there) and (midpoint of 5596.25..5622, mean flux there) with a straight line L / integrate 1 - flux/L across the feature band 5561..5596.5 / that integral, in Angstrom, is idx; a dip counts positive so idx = -2.9 Angstrom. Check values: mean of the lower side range 9.69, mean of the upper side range 9.01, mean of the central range 10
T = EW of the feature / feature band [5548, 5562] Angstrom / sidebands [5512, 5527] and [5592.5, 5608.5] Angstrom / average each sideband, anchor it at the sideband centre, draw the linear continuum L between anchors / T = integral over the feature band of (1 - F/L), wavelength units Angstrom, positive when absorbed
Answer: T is -2.0 Angstrom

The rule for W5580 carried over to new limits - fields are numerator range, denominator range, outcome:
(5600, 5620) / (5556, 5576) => 0.89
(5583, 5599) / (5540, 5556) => 0.98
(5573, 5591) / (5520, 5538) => 1.06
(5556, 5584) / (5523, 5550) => 1.06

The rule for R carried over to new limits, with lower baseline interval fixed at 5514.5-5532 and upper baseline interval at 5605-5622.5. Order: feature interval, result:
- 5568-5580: -1.1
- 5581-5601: -0.7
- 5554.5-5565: -1.2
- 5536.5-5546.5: -0.4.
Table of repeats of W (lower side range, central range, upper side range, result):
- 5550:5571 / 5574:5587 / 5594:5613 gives -1.0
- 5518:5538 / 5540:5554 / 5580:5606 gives -0.6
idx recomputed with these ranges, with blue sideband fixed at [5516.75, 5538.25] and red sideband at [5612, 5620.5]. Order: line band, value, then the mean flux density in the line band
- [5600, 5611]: 1.1 Angstrom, 8.53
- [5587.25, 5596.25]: 0.1 Angstrom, 9.5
